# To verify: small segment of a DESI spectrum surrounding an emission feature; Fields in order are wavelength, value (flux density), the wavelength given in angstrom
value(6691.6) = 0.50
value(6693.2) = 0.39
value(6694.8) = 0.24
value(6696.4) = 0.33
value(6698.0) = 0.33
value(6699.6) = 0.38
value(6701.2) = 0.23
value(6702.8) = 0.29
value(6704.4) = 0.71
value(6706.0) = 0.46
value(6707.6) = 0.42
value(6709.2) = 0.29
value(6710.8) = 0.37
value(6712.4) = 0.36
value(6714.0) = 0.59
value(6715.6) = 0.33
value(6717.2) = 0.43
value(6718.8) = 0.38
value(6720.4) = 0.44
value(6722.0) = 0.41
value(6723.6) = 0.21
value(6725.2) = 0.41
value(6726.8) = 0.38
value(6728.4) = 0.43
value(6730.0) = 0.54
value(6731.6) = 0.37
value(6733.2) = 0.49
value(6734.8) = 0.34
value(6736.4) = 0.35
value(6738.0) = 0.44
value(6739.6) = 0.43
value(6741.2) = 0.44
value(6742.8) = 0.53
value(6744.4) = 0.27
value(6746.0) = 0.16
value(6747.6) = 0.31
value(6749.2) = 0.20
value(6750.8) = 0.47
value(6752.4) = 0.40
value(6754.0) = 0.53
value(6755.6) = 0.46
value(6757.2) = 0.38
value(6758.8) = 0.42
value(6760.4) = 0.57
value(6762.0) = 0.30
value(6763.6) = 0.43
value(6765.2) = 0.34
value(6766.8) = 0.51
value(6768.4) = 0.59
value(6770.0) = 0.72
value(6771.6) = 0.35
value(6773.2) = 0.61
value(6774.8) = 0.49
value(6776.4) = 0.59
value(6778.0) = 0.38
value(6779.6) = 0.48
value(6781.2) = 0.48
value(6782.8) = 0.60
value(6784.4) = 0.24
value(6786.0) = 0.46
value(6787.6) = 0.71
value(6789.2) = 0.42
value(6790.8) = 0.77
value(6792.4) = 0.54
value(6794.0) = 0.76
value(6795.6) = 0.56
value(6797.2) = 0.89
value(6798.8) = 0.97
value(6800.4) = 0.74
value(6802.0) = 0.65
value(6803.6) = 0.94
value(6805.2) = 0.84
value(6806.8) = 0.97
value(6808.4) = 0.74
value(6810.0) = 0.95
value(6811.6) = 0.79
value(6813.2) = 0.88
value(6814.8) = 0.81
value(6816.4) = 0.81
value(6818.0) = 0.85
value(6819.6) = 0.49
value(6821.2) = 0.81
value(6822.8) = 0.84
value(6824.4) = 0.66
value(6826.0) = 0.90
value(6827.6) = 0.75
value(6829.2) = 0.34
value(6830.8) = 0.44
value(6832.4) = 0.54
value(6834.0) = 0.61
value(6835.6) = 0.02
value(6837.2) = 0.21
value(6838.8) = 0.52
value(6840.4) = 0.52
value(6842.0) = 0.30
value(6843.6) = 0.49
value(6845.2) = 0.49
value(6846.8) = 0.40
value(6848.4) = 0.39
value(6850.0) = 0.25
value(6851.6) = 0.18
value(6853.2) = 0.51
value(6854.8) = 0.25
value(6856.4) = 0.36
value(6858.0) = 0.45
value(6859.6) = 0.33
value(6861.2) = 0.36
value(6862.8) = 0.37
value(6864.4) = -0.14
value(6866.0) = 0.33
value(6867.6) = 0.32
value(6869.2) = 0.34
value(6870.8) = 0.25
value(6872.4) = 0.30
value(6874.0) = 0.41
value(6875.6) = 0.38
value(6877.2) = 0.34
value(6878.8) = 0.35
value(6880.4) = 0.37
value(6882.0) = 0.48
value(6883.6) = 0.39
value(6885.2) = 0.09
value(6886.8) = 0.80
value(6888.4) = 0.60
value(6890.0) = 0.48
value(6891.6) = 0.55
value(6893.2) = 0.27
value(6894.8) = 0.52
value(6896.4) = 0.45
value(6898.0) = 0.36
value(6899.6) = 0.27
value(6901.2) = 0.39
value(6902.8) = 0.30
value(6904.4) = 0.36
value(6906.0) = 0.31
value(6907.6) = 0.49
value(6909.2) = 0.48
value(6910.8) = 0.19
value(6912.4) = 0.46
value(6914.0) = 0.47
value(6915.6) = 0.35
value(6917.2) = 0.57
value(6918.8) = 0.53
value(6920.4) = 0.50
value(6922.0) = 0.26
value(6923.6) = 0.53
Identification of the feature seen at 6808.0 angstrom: Mg II 2798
